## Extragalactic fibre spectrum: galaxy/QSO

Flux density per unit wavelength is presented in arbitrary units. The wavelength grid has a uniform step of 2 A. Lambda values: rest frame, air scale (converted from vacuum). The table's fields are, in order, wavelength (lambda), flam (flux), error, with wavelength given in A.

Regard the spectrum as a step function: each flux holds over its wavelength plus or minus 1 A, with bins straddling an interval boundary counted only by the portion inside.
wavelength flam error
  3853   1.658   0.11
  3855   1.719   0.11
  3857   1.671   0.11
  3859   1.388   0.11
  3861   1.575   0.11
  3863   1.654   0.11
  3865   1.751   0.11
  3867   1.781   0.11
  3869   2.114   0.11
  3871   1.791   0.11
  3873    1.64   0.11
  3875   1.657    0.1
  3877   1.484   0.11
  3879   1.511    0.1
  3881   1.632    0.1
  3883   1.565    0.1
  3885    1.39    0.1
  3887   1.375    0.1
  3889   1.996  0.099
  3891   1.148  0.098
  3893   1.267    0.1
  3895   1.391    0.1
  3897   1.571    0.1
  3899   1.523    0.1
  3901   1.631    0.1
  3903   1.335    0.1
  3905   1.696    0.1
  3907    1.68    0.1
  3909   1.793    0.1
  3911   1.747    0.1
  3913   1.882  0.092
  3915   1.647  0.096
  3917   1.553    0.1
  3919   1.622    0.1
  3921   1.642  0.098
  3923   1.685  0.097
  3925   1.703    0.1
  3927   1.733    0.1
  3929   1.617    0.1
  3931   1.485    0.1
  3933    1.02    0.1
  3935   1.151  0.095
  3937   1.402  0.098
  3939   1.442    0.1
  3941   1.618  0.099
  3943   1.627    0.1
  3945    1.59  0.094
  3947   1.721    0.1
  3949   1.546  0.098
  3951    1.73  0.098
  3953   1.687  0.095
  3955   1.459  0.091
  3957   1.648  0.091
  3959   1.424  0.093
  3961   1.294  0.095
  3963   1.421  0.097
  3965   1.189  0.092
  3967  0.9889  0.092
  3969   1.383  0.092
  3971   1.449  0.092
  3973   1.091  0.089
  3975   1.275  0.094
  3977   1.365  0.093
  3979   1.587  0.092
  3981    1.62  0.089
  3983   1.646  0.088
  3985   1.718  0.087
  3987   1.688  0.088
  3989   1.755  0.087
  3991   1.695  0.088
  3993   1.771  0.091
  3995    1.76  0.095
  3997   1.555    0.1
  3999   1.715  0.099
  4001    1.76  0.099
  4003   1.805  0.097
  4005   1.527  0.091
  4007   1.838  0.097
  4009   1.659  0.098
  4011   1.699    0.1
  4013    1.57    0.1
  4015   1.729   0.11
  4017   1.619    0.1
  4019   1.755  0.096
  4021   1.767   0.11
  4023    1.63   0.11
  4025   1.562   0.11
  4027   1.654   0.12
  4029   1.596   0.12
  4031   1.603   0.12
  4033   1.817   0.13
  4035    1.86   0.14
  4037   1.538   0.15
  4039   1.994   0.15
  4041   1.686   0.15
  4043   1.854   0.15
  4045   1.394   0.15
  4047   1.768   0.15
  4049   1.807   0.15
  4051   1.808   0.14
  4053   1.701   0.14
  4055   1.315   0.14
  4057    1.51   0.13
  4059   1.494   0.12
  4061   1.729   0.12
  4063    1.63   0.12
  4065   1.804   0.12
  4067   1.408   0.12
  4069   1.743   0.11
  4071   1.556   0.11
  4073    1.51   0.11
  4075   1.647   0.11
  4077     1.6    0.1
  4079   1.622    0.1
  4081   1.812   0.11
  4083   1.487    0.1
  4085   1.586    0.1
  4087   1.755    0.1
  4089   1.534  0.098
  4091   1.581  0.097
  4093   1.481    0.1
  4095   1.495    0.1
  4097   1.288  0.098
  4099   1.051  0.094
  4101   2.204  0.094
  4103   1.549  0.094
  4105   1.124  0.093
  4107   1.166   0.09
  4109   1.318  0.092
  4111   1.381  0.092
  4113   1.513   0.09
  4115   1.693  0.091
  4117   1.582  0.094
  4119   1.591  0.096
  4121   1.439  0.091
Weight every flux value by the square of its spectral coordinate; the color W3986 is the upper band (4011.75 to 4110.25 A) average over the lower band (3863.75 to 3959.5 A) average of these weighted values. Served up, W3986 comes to 1.1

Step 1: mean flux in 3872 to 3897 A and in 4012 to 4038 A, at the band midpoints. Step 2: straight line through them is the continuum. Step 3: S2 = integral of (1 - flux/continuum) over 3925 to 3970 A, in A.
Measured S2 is 3.2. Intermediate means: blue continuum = 1.51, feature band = 1.47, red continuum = 1.67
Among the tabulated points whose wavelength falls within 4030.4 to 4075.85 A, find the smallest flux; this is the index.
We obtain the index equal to 1.315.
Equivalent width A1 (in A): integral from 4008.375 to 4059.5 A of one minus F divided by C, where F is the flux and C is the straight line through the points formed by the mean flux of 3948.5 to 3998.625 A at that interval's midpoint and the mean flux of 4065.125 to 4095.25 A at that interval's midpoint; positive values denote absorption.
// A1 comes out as -3.6 A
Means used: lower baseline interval 1.51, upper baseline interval 1.6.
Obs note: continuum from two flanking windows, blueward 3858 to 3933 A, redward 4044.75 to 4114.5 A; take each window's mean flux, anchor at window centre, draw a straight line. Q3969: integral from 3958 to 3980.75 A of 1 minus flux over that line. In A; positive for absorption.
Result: 3.73 A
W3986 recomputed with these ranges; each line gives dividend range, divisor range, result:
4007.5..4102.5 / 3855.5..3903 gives 1.13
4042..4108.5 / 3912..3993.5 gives 1.10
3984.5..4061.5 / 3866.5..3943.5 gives 1.13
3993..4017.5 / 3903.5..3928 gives 1.05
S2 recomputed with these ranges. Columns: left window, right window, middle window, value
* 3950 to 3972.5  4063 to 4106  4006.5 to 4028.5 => -2.8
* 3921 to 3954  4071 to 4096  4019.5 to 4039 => -1.4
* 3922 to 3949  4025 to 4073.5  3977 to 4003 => -1.5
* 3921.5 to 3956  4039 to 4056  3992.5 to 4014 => -0.9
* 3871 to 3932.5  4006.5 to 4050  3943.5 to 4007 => 3.9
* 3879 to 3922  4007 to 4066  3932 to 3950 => 1.7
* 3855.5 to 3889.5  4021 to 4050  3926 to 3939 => 2.0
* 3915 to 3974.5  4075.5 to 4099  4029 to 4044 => -2.3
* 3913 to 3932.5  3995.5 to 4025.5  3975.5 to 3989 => 0.5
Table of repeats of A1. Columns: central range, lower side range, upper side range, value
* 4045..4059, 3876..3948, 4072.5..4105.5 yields -0.60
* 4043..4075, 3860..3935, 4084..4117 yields -2.38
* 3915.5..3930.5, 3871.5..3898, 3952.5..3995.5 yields -1.40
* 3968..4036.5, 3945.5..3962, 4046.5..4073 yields -1.62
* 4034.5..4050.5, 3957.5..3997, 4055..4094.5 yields -1.82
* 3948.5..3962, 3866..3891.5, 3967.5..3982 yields -1.02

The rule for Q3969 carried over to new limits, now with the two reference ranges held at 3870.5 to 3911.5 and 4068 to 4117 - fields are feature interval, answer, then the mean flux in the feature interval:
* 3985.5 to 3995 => -1.1 A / 1.73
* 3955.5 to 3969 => 1.8 A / 1.34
